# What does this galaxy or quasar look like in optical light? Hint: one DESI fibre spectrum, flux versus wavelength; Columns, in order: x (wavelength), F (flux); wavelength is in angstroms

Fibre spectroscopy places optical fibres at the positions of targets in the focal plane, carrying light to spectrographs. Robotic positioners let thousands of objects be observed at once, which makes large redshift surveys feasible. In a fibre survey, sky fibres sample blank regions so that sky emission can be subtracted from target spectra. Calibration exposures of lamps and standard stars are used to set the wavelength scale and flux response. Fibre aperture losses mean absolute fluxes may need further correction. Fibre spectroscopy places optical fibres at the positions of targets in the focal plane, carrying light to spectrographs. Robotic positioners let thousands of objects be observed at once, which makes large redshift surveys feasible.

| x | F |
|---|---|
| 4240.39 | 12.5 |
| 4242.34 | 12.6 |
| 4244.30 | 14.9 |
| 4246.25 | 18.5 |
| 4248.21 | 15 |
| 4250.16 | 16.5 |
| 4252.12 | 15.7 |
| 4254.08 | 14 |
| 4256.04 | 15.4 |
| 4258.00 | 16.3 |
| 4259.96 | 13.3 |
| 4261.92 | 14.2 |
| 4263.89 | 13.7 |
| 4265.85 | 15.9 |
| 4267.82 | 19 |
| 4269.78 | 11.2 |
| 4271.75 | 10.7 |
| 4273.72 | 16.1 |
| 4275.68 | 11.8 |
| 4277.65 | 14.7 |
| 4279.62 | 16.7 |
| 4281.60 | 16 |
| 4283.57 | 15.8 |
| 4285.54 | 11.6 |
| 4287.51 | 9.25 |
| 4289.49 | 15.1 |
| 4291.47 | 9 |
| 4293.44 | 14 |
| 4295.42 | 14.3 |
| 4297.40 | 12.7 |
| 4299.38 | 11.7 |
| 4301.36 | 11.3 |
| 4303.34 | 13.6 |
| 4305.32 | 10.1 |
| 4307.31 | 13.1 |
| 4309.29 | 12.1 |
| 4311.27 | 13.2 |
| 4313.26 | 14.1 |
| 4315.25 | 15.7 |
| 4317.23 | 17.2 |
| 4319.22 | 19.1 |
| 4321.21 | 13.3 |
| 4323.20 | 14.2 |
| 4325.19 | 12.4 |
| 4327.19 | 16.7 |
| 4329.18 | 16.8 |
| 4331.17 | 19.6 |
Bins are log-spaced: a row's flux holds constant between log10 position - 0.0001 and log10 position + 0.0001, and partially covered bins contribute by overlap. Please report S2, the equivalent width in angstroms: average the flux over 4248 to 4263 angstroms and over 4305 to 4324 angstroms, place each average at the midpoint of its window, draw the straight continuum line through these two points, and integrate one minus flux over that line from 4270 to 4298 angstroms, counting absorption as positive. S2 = 2.6 angstroms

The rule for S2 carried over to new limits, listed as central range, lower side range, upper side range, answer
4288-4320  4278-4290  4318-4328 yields 2.67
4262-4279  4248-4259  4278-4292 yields 0.31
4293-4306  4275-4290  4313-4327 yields 1.77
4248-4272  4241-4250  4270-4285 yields 0.05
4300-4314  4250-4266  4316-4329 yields 2.69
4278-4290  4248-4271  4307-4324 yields 0.65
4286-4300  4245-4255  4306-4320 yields 2.63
